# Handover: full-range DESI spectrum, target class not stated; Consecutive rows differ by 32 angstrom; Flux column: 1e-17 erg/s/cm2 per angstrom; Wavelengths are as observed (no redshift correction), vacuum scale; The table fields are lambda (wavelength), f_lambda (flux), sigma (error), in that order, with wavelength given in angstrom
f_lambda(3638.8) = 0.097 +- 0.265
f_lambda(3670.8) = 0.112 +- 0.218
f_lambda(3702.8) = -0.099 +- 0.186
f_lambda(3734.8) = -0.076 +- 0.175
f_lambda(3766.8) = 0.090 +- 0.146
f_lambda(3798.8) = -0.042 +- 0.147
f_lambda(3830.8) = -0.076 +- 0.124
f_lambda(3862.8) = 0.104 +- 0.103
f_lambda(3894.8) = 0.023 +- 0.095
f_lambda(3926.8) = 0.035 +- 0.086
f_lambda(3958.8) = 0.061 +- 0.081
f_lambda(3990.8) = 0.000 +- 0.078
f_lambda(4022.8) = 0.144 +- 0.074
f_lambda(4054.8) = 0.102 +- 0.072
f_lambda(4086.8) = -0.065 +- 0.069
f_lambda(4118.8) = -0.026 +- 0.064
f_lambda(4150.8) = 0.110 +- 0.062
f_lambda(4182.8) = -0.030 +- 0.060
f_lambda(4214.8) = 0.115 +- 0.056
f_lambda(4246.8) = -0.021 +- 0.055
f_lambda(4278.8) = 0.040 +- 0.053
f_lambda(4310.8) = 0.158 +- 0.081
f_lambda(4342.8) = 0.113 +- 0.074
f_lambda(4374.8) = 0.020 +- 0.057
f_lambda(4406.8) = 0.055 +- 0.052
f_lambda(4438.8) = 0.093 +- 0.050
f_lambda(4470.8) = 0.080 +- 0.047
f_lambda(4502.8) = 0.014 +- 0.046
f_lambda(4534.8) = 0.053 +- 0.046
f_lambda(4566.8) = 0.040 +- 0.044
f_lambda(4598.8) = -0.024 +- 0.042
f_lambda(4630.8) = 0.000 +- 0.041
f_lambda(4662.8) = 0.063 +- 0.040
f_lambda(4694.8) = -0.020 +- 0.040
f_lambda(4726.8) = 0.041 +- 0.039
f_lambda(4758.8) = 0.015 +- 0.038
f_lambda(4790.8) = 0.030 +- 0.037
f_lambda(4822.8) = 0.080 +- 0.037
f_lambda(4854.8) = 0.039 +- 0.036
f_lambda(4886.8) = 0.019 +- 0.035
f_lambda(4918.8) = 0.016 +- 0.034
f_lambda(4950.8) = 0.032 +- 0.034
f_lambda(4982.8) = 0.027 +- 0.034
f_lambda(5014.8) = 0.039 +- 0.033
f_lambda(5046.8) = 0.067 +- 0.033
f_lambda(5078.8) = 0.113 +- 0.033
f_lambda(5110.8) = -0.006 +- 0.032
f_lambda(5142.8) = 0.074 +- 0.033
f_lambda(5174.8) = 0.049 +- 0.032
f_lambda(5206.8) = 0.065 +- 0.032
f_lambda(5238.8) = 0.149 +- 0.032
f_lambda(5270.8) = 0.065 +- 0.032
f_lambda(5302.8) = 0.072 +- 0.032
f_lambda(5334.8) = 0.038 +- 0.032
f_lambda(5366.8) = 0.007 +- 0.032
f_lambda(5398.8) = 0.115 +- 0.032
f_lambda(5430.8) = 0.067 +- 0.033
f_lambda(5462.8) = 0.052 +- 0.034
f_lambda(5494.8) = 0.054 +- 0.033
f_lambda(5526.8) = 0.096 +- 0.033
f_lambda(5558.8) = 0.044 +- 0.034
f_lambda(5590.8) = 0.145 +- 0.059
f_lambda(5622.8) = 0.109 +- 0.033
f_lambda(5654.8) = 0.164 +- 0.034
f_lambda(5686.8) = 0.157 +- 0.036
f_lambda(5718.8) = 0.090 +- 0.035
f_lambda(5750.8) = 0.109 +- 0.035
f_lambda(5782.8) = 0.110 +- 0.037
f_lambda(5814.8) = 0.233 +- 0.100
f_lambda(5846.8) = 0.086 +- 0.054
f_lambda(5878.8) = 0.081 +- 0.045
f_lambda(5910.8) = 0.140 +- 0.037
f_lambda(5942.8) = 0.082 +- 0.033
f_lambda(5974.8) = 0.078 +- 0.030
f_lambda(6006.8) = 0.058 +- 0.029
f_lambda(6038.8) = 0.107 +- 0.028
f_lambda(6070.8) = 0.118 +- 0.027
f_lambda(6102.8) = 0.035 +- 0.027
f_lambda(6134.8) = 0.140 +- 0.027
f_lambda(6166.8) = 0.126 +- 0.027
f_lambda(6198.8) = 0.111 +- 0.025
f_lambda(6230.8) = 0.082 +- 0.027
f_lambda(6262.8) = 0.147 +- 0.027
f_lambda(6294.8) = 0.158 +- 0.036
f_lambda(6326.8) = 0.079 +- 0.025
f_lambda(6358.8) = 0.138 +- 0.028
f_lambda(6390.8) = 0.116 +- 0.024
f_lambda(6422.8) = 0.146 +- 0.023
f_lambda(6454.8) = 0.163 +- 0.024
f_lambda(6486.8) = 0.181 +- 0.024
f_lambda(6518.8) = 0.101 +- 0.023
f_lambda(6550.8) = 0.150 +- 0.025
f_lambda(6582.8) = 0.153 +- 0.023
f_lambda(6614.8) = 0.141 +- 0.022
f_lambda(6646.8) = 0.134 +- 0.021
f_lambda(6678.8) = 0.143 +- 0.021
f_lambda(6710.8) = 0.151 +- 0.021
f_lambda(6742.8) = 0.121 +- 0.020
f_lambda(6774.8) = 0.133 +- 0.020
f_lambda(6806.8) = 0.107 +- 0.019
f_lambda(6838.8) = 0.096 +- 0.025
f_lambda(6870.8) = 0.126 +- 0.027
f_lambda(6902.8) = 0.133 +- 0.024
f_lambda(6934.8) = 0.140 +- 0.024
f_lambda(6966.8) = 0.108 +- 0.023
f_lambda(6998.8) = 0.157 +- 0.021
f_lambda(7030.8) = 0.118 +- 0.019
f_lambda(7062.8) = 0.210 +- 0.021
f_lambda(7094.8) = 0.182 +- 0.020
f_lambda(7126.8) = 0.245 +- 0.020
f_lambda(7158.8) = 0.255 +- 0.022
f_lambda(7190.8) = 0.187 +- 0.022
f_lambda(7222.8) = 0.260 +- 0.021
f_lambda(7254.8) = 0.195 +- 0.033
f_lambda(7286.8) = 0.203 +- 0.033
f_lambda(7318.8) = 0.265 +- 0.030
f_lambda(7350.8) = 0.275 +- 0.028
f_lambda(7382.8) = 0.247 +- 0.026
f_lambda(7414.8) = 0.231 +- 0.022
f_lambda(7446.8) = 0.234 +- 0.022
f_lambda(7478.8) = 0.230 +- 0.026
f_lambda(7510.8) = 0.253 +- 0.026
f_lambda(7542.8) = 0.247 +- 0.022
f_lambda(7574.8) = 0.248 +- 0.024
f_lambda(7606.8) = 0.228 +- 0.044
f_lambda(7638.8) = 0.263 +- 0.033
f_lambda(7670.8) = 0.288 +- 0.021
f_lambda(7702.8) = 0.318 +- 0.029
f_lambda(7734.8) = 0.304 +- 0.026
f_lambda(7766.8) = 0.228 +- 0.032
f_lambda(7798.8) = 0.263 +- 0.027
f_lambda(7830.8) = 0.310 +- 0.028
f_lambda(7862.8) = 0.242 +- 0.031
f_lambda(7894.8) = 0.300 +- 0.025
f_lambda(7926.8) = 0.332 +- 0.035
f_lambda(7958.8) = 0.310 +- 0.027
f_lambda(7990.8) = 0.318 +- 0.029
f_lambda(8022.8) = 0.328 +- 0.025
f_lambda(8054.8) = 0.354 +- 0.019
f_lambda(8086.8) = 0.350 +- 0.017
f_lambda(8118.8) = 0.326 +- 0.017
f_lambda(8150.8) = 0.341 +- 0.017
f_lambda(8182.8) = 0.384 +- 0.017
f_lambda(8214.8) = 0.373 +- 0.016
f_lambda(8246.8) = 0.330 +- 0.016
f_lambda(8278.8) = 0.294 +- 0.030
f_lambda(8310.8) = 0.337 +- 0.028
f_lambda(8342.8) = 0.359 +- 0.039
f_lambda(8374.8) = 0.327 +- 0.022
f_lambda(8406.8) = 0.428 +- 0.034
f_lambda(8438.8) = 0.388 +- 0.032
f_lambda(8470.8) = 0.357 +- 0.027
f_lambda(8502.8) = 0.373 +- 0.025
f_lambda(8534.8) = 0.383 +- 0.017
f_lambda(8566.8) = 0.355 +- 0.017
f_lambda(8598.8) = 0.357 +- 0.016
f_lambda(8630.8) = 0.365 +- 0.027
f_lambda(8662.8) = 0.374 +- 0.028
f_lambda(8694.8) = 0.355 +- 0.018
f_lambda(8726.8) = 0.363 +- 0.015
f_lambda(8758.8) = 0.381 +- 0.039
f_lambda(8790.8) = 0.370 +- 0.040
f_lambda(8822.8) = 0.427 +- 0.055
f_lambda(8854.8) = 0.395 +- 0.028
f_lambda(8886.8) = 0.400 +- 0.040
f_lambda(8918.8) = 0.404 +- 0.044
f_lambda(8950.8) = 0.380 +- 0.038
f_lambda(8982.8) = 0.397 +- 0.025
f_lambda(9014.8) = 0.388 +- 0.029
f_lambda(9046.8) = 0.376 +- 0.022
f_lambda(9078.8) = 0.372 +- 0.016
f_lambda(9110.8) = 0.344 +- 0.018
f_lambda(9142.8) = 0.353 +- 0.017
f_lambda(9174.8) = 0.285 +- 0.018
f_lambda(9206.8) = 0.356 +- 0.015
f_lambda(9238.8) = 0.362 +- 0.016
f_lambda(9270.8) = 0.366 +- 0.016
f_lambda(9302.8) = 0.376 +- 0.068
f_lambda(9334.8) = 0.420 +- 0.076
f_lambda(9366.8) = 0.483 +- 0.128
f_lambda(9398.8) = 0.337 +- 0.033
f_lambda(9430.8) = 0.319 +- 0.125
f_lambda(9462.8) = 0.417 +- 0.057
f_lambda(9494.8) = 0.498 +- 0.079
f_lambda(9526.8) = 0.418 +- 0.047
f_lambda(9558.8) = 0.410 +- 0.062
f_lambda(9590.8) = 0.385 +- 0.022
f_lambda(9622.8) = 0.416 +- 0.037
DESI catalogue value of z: 0.77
